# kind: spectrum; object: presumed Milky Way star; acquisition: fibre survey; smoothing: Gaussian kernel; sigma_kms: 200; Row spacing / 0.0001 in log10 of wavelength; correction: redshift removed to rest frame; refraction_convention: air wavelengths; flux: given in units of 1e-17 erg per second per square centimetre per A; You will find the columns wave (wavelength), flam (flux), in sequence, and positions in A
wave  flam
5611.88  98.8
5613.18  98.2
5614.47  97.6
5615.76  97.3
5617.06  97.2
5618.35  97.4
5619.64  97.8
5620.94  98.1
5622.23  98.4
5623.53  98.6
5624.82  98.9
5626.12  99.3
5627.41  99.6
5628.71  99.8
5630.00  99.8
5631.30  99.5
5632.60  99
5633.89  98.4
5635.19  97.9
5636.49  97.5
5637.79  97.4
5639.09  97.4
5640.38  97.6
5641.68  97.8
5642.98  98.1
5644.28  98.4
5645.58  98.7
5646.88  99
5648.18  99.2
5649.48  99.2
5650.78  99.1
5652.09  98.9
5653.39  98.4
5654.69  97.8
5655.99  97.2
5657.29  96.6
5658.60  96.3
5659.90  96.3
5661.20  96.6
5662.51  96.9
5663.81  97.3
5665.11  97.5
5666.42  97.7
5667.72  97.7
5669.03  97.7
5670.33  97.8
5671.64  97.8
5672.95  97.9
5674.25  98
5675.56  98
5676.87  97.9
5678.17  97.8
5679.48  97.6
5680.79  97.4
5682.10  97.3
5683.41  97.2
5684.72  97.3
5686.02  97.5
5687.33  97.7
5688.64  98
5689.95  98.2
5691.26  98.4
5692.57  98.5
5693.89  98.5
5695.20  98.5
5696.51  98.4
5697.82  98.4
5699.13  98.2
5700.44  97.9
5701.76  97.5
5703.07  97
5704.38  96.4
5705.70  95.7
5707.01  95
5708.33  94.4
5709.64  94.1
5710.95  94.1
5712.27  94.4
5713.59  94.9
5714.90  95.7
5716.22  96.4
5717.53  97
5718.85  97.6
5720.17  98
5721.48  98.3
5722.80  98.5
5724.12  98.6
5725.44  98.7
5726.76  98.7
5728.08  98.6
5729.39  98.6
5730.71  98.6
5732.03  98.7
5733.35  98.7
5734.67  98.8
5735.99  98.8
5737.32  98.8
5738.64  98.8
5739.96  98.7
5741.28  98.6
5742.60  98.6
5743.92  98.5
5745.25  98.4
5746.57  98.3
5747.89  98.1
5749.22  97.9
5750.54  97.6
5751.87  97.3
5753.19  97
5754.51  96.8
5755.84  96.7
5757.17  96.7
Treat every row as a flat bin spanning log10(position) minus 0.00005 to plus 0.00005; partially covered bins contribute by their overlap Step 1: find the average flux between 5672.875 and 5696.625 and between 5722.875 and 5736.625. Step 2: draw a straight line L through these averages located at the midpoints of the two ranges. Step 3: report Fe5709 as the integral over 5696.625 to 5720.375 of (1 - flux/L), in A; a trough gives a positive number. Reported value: 0.5 A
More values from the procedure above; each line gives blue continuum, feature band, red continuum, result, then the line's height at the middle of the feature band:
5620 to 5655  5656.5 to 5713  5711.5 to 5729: 0.39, 97.9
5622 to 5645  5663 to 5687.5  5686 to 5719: -0.03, 97.5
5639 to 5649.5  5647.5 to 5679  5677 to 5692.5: 0.13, 98.1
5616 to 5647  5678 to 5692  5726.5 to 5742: 0.13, 98.6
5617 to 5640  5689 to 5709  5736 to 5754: 0.19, 98.3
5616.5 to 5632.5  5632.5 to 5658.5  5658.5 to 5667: -0.09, 97.8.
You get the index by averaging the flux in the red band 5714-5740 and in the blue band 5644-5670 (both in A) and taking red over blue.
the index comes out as 1.00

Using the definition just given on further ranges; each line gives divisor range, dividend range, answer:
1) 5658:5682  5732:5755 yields 1.01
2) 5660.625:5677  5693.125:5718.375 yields 0.99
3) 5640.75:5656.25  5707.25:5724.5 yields 0.98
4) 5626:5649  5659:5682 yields 0.99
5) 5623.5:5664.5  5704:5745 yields 0.99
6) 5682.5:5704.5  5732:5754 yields 1.00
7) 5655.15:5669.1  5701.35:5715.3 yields 0.98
